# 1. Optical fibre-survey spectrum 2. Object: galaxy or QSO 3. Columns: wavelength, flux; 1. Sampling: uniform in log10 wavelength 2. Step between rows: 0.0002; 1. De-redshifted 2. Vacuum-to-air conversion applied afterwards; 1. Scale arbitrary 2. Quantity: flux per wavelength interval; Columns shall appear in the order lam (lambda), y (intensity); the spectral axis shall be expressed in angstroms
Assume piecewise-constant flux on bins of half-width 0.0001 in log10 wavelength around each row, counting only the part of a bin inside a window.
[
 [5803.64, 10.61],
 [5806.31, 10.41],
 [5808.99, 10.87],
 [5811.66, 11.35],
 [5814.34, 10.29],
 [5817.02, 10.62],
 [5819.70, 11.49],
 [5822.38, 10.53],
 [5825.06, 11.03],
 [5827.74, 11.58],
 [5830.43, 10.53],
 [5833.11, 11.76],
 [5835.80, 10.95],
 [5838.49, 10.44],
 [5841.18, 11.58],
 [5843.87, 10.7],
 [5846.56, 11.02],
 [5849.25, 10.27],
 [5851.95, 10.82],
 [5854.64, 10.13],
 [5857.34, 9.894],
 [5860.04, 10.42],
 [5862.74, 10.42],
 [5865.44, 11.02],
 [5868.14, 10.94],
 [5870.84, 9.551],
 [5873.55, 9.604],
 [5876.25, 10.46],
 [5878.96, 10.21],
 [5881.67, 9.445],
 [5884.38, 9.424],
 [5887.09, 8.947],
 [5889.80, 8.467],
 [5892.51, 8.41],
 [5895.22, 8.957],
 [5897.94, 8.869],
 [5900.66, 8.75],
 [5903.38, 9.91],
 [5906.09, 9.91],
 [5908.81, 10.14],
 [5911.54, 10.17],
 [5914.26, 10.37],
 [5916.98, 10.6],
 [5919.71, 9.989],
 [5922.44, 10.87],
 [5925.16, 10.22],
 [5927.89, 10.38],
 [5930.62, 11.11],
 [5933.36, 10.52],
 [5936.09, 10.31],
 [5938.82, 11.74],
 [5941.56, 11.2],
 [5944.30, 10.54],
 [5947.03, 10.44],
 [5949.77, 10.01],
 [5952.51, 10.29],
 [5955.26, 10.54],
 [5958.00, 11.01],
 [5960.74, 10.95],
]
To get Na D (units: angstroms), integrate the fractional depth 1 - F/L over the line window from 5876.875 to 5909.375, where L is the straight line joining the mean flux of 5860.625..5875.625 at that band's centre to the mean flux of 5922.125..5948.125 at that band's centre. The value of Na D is 3.7 angstroms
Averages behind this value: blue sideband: 10.3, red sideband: 10.7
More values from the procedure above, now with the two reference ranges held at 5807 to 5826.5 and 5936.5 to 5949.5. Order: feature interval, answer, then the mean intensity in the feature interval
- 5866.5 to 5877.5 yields 0.71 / 10.2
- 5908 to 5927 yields 0.90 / 10.3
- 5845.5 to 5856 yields 0.31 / 10.5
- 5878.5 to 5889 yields 1.42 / 9.39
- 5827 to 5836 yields -0.28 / 11.2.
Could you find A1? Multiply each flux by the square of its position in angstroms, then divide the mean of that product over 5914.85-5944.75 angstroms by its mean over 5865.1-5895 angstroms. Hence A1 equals 1.13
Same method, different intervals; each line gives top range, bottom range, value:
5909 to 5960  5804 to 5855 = 1.01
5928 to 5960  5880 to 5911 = 1.18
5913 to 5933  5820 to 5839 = 0.98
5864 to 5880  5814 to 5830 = 0.96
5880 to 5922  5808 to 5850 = 0.89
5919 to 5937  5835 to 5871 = 1.02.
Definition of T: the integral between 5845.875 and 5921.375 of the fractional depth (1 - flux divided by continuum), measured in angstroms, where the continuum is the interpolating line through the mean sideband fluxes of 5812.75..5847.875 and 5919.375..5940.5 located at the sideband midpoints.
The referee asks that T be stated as 6.46 angstroms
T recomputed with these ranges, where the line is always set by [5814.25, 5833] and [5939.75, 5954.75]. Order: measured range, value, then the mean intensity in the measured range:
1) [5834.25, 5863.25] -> 0.7 angstroms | 10.6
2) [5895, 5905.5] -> 1.5 angstroms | 9.2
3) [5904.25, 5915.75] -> 0.6 angstroms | 10.2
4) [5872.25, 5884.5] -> 1.0 angstroms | 9.87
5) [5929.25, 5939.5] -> -0.3 angstroms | 10.9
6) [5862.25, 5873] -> 0.4 angstroms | 10.4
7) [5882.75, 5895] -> 2.2 angstroms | 8.85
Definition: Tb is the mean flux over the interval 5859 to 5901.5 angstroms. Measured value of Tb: 9.62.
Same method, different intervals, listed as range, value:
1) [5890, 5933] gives 9.89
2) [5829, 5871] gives 10.7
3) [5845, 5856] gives 10.6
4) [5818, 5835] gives 11.1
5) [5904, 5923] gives 10.3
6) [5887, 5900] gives 8.71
